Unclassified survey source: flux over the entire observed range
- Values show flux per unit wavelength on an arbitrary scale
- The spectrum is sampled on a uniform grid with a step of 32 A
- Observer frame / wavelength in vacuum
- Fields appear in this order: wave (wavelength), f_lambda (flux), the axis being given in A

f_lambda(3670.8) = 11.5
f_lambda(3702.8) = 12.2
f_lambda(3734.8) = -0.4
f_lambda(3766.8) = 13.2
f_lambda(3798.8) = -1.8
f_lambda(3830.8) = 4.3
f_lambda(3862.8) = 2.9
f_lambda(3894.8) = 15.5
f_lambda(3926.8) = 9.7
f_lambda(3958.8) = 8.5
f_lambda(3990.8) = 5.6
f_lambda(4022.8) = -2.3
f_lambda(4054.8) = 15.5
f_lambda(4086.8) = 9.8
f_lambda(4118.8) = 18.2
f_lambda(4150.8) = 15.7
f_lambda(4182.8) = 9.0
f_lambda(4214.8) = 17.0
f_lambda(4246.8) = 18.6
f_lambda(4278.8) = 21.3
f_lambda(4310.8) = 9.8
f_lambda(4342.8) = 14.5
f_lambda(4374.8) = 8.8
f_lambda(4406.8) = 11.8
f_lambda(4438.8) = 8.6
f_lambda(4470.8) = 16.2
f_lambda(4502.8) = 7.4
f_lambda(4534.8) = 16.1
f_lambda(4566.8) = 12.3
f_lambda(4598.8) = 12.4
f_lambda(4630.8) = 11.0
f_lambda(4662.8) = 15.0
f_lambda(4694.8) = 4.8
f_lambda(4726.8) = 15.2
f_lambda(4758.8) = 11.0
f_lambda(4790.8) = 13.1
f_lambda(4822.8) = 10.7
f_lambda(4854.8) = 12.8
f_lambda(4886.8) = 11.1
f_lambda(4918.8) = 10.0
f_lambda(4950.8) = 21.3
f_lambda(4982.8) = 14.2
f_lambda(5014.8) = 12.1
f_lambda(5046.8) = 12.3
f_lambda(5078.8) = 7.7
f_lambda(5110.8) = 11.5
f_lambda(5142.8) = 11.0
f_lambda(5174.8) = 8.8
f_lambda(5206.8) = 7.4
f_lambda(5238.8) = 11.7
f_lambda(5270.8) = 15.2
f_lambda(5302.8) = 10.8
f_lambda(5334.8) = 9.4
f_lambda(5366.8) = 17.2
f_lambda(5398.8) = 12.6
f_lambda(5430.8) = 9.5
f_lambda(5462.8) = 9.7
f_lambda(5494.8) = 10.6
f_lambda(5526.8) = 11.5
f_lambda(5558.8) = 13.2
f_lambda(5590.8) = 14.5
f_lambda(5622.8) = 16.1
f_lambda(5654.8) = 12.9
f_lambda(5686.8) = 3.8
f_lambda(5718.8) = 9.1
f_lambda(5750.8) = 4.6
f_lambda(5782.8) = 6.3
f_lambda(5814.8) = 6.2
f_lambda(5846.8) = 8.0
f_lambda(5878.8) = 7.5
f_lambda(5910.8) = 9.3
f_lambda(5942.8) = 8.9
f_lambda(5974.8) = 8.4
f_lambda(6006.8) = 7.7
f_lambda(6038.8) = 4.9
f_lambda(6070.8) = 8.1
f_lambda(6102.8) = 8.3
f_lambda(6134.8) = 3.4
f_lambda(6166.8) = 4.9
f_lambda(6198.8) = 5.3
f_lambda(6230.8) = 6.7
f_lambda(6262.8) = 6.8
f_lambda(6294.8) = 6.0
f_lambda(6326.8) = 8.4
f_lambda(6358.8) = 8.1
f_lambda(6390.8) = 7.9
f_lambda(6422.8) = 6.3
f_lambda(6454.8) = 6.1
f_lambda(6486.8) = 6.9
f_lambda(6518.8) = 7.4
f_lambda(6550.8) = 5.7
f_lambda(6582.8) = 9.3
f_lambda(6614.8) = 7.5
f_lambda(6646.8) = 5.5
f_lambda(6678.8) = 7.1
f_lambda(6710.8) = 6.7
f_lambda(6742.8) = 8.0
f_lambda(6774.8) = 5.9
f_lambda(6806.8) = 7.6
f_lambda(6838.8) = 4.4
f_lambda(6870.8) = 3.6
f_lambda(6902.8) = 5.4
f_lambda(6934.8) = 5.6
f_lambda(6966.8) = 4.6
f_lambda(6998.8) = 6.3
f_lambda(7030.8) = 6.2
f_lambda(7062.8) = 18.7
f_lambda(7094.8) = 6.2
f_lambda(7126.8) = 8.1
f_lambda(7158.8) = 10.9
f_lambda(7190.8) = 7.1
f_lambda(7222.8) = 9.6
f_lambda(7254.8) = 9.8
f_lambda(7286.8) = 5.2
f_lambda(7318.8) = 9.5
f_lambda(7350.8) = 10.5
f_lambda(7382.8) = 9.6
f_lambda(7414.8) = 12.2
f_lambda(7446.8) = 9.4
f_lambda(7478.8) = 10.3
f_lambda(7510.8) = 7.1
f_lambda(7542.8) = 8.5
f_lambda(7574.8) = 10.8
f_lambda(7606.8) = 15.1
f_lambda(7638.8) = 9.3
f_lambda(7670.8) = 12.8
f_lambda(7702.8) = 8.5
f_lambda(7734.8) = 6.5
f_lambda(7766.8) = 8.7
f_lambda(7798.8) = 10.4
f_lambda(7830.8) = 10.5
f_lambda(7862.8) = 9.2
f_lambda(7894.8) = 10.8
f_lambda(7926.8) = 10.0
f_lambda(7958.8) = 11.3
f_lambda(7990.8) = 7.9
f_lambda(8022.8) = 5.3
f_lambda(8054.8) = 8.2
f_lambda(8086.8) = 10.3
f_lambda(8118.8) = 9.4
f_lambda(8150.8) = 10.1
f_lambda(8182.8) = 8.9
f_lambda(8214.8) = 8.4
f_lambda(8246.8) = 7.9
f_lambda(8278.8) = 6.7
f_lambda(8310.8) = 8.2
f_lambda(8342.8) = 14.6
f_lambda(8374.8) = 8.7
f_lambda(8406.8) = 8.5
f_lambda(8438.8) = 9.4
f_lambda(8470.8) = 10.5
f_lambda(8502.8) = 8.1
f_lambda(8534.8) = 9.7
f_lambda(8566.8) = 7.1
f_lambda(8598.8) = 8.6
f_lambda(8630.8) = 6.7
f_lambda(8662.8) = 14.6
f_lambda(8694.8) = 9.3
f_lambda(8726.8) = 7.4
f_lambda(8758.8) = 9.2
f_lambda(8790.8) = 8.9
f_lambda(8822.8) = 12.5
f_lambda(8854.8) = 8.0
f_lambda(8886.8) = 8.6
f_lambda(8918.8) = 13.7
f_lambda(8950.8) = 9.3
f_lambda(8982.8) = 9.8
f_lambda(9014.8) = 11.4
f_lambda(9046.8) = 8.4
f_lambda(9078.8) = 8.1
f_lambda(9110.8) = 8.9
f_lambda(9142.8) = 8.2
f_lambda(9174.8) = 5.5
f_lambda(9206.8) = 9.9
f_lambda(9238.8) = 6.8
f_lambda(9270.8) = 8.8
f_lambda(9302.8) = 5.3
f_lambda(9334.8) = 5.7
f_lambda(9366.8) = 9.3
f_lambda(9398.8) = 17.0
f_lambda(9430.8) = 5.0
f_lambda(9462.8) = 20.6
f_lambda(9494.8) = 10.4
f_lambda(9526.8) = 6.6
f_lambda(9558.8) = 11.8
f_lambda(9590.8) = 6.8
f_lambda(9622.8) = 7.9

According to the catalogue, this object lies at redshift 0.89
